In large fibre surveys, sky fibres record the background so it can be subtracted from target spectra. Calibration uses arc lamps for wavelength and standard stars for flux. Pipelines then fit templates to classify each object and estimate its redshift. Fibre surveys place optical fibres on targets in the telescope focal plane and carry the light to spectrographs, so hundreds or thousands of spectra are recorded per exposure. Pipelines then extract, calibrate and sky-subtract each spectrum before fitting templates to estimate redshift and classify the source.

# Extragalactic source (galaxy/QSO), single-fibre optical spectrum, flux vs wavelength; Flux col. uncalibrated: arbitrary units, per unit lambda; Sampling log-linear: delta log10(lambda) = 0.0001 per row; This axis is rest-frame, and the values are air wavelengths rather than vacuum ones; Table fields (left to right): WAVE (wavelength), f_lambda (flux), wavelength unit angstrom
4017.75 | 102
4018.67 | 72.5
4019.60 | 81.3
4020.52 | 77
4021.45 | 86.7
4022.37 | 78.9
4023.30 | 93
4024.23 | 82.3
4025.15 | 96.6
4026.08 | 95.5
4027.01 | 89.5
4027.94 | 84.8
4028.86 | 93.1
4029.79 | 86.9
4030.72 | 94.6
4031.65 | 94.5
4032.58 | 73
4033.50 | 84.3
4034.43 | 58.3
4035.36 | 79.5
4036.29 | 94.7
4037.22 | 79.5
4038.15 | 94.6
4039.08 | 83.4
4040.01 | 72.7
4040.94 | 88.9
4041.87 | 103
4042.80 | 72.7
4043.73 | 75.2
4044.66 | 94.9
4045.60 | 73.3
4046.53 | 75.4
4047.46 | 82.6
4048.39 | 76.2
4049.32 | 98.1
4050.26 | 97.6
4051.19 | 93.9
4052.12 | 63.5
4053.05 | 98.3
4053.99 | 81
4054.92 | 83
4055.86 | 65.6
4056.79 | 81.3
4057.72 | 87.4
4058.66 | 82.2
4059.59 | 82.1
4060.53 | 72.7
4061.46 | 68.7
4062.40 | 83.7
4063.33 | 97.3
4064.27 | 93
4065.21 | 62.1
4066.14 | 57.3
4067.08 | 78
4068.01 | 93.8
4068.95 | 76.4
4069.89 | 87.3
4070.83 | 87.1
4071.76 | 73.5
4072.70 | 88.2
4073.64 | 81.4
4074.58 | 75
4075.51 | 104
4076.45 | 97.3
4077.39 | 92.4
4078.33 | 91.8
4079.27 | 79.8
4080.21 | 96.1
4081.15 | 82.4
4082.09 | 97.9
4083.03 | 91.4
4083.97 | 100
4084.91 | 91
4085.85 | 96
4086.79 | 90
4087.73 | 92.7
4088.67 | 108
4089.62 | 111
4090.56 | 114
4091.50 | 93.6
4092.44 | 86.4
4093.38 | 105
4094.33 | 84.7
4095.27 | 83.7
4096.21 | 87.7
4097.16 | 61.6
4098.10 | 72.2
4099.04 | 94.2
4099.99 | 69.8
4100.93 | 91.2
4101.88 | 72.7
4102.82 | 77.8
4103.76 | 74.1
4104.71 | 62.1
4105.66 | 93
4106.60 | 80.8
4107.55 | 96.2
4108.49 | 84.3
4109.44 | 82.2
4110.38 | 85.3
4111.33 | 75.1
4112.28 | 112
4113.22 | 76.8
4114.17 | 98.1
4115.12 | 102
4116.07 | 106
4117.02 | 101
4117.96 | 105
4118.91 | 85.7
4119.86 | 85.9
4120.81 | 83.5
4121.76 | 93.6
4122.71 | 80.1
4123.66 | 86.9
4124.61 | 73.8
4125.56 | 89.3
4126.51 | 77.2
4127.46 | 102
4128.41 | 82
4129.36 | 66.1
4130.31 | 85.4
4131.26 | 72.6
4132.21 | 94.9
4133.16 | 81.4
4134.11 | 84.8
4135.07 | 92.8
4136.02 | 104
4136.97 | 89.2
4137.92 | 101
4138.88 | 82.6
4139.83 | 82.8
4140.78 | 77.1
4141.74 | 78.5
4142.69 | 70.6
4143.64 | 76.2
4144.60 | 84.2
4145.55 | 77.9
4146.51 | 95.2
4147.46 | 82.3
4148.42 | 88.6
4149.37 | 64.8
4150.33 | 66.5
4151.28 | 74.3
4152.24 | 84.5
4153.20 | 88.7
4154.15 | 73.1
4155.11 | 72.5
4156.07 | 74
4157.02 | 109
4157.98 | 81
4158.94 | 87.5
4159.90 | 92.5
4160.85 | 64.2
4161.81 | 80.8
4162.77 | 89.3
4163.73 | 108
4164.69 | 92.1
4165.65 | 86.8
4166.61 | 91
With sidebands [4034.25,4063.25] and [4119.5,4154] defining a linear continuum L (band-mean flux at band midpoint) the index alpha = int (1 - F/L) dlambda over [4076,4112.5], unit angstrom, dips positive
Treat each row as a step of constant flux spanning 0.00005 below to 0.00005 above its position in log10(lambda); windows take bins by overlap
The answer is -2.5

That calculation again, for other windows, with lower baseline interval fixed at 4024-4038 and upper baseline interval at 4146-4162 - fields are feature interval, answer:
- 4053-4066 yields 0.73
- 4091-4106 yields 0.28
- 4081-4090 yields -1.34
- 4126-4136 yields -0.34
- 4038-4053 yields 0.21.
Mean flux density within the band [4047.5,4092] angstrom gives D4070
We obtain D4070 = 87.1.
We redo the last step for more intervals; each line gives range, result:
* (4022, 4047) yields 84.9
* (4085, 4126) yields 88.5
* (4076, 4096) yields 94.4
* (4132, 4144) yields 85.8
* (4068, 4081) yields 87.1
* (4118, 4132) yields 84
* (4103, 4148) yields 86.2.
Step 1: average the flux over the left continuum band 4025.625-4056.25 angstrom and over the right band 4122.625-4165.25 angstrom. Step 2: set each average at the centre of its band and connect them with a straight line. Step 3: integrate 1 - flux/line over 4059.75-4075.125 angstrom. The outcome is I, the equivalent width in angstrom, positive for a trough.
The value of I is 0.8 angstrom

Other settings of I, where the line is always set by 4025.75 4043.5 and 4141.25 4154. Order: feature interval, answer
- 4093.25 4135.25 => -2.29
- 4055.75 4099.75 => -2.11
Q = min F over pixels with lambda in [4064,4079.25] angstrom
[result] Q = 57.3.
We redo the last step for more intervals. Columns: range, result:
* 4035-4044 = 72.7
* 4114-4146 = 66.1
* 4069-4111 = 61.6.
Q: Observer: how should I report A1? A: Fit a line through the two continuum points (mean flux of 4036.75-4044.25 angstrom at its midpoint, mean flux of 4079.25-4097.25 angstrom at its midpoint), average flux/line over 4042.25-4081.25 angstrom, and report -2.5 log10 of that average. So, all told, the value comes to 0.07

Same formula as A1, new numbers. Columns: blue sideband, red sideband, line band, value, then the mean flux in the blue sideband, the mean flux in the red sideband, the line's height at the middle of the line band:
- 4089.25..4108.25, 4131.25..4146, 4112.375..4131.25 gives -0.04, 85.5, 84.8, 85.1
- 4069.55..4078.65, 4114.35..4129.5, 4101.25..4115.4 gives 0.05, 87.8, 89.4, 88.9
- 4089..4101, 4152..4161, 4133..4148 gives 0.00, 89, 83.4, 84.8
